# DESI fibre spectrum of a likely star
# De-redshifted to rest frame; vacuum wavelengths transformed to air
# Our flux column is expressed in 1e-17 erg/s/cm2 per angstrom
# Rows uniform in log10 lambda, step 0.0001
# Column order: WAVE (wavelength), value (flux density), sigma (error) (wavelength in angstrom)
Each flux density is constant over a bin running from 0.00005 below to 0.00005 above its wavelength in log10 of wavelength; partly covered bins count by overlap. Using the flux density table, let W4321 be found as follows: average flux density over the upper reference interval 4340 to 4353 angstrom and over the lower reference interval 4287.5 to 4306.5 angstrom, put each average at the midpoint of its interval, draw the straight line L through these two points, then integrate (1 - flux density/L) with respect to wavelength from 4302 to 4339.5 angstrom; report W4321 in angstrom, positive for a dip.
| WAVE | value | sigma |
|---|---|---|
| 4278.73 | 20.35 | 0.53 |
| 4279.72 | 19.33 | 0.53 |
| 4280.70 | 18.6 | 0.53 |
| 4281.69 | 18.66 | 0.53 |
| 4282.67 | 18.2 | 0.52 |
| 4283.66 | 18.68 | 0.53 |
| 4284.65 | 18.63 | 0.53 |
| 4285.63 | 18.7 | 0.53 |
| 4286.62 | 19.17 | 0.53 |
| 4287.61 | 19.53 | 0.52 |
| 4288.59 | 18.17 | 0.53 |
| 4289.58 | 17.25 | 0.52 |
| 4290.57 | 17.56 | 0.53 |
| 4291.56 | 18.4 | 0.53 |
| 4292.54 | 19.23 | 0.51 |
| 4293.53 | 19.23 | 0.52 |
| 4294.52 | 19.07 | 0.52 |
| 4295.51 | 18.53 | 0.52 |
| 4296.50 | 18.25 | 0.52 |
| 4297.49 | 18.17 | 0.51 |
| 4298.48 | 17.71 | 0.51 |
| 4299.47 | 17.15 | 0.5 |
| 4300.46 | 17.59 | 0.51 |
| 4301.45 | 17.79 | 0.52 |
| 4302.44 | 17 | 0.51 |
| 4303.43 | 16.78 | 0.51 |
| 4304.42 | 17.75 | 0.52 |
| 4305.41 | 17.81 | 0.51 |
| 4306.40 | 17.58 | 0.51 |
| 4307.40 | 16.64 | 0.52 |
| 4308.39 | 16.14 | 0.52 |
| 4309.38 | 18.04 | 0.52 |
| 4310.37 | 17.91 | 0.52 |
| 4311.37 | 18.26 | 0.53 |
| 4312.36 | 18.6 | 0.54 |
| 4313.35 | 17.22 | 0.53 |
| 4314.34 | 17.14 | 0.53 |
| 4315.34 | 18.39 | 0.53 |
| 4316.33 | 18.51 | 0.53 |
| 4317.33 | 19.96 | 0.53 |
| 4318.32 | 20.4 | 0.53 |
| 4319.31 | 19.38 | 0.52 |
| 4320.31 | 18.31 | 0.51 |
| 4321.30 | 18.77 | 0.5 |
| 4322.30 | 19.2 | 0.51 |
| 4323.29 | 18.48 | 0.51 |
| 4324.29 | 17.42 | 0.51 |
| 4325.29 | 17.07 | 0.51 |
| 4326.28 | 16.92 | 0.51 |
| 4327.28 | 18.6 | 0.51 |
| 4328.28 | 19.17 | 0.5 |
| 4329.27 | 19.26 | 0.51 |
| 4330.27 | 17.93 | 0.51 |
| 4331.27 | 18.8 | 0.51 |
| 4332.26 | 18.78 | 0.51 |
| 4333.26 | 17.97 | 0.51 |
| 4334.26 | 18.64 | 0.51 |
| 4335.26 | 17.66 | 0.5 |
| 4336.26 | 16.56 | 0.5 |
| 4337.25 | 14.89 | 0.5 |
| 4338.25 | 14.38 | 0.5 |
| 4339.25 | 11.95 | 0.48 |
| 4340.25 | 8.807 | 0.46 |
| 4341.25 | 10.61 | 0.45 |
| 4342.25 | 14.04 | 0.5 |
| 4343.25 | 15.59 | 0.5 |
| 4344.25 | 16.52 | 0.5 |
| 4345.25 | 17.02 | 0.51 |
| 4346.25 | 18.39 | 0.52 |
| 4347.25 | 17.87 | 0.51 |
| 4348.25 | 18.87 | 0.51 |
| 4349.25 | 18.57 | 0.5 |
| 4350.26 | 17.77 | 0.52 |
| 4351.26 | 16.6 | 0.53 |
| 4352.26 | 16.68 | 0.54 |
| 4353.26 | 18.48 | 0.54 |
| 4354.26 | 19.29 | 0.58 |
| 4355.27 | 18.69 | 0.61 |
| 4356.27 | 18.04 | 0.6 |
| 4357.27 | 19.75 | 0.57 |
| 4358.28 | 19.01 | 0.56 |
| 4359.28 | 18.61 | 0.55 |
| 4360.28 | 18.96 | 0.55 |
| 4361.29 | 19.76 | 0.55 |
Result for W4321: -1.5 angstrom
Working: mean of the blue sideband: 18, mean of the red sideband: 16.1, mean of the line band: 17.8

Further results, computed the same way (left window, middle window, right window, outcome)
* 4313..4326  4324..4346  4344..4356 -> 2.3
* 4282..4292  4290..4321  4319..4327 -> 0.4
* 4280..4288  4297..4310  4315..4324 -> 1.0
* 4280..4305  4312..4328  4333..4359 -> -0.9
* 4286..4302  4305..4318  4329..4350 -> -0.3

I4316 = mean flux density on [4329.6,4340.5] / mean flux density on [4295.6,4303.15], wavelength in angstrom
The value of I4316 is 0.92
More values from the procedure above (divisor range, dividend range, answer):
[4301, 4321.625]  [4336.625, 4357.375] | 0.90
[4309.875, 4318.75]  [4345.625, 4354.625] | 0.98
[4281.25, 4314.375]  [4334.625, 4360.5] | 0.92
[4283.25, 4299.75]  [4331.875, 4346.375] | 0.83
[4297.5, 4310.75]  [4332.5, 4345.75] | 0.86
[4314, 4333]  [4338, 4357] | 0.88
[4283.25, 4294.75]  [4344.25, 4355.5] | 0.96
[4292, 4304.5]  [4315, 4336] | 1.03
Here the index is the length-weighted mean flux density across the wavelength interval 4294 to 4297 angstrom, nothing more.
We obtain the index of 18.6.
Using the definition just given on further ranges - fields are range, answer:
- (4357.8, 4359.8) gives 18.9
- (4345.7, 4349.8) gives 18.4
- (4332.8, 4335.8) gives 18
